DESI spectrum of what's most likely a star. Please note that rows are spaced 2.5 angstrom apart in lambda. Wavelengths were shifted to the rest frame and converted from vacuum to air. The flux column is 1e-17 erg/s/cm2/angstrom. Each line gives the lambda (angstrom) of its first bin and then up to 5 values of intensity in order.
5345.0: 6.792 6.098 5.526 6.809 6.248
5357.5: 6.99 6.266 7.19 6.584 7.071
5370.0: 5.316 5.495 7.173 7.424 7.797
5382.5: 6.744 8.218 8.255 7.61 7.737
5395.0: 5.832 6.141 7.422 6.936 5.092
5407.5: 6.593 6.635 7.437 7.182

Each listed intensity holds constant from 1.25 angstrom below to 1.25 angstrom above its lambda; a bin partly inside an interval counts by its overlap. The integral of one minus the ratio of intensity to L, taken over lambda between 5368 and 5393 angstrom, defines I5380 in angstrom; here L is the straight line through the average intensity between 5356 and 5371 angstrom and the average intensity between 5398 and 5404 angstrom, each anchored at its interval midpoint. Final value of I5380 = -1.46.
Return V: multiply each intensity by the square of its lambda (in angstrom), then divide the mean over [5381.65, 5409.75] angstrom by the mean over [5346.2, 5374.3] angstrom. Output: 1.1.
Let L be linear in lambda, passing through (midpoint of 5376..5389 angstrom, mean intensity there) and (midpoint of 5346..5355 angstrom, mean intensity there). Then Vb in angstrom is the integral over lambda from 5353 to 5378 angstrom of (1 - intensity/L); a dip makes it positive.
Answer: 1.1 angstrom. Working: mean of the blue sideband 6.18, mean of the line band 6.56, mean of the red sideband 7.68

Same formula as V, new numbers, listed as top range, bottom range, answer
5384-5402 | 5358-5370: 1.11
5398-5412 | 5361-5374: 1.05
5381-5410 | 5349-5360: 1.10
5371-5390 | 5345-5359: 1.16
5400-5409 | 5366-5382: 0.96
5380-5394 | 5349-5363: 1.20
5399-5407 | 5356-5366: 0.97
